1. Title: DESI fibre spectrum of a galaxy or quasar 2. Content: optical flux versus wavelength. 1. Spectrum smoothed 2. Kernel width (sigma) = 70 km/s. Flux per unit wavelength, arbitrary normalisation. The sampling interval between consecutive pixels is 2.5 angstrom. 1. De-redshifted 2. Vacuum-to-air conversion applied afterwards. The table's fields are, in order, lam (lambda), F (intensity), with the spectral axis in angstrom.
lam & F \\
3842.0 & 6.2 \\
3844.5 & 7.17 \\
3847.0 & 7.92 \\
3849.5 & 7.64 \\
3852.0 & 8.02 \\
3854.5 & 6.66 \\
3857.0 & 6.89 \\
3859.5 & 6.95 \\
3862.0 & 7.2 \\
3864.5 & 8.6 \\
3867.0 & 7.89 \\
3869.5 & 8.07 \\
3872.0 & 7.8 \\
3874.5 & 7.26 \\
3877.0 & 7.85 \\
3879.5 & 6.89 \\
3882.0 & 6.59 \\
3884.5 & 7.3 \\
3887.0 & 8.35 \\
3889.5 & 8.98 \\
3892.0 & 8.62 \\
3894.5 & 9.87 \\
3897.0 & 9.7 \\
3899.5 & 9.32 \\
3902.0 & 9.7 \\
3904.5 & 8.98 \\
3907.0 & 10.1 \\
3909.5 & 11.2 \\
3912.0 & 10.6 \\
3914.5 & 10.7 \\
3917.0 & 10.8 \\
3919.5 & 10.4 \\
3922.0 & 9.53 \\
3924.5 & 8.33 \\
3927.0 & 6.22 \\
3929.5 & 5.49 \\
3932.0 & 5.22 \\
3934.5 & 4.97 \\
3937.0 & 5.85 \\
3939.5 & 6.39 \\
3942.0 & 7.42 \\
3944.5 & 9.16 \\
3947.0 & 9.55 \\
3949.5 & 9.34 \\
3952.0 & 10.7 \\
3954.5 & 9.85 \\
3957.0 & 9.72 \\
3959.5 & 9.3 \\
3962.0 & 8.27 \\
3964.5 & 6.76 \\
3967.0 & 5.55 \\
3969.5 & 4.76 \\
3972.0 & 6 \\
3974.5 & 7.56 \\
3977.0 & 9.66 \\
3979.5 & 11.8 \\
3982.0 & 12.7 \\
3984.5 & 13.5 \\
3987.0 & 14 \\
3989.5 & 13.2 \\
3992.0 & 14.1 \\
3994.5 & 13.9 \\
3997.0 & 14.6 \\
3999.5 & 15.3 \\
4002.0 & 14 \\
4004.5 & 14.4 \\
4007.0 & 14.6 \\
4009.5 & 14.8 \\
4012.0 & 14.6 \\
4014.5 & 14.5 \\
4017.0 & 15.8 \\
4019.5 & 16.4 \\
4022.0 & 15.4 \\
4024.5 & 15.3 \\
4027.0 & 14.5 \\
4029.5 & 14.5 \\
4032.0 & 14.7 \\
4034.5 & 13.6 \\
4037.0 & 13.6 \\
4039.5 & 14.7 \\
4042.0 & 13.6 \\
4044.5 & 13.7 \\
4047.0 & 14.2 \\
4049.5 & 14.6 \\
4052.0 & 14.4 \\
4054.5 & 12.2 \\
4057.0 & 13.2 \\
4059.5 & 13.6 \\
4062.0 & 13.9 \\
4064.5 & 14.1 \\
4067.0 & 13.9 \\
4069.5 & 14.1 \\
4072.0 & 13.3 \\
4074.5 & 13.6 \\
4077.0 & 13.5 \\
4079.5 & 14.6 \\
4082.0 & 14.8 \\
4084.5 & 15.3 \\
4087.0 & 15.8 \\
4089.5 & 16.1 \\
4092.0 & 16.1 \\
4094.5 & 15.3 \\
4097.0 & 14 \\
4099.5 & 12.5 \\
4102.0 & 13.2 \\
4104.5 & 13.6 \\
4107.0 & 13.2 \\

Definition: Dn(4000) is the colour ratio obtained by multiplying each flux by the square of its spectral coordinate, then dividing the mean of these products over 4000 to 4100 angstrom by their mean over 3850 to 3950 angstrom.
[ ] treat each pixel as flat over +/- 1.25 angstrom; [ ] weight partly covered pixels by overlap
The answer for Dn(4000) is 1.89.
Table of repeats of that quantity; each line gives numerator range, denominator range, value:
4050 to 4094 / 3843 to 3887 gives 2.12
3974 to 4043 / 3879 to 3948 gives 1.74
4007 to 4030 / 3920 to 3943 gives 2.35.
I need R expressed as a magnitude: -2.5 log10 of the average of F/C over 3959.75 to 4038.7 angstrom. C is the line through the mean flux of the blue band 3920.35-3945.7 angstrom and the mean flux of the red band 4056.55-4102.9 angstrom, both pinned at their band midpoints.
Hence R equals -0.21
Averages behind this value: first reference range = 6.91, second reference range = 14.3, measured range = 12.6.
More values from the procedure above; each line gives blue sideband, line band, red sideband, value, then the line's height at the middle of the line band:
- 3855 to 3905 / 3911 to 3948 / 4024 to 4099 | 0.21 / 9.79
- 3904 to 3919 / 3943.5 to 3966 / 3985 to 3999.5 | 0.33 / 12.4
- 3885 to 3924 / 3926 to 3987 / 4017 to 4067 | 0.36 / 11.4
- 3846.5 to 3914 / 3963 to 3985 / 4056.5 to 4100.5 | 0.30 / 11.2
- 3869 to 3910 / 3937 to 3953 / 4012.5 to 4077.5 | 0.24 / 10.6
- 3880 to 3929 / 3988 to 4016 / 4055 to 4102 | -0.20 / 12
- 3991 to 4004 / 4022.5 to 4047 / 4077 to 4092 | 0.04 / 14.7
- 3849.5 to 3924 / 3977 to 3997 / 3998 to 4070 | -0.05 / 12.5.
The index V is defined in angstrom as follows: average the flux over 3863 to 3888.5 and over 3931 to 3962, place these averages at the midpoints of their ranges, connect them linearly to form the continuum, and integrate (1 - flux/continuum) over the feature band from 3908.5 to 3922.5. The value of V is -4.66 angstrom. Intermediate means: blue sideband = 7.67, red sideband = 8.15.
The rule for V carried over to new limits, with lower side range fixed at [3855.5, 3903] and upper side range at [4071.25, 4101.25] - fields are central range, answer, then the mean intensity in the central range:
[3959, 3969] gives 3.3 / 7.13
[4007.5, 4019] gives -2.5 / 15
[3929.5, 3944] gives 5.6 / 6.09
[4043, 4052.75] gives -0.6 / 14.2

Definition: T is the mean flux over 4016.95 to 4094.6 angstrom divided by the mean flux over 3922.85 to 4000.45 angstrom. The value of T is 1.55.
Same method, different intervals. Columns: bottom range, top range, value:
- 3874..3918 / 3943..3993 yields 1.07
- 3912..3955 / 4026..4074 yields 1.68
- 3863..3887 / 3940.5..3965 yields 1.19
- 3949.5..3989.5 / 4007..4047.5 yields 1.55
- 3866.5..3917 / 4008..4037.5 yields 1.68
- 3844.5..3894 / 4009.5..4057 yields 1.88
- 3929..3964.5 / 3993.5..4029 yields 1.87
